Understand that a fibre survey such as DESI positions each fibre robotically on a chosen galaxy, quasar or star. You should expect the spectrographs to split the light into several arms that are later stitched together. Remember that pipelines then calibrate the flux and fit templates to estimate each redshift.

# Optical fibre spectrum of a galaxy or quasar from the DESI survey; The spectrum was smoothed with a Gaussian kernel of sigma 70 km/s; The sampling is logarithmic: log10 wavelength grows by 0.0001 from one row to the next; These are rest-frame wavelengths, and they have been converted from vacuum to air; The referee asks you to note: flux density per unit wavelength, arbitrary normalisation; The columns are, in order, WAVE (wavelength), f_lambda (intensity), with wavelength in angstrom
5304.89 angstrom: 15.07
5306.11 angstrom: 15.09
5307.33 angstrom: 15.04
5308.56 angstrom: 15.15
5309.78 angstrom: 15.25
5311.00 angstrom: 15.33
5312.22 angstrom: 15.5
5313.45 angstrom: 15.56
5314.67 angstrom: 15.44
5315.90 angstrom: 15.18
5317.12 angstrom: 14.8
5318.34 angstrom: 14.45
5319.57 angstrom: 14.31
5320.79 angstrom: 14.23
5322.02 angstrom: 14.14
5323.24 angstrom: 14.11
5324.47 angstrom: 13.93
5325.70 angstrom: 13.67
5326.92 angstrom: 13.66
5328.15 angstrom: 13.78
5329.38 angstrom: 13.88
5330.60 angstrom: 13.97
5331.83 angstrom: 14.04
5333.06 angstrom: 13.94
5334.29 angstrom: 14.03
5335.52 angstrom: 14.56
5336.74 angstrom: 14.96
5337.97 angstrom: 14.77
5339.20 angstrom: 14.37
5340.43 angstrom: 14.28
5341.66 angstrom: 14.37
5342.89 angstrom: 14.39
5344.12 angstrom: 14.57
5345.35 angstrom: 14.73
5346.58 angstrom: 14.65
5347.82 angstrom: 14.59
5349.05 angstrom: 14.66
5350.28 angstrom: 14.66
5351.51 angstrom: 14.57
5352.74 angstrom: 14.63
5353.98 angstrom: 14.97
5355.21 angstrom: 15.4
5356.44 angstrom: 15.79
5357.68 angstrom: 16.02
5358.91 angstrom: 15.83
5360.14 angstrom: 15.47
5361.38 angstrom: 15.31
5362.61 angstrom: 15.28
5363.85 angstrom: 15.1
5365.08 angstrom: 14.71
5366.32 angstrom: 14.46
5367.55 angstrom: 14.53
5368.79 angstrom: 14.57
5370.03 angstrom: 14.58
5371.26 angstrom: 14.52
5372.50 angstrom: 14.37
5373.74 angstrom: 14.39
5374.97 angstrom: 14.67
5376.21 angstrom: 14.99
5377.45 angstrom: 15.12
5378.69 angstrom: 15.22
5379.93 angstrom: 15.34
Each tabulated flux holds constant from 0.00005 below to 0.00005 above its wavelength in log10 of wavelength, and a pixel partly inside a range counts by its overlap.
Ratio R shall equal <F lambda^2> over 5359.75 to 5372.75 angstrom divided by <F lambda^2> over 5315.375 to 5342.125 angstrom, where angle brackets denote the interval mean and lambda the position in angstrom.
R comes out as 1.1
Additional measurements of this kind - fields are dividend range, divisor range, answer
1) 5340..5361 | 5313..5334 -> 1.06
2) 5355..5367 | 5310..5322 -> 1.04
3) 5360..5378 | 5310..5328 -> 1.03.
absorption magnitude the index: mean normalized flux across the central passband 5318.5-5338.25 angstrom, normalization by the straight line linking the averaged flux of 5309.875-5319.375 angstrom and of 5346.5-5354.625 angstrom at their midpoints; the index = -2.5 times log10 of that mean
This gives 0.06 mag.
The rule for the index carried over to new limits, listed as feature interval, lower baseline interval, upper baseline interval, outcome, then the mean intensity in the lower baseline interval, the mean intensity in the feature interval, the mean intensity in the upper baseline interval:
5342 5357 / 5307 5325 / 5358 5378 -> 0.006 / 14.8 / 14.8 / 14.9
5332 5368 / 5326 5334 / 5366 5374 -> -0.046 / 13.9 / 14.8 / 14.5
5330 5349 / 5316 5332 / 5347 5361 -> 0.017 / 14.1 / 14.4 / 15.1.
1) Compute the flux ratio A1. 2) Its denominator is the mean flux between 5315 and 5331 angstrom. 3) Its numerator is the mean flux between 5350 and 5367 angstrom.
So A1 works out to 1.07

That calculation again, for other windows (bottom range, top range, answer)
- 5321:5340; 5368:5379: 1.04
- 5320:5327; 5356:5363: 1.12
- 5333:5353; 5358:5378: 1.02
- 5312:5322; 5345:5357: 1.00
